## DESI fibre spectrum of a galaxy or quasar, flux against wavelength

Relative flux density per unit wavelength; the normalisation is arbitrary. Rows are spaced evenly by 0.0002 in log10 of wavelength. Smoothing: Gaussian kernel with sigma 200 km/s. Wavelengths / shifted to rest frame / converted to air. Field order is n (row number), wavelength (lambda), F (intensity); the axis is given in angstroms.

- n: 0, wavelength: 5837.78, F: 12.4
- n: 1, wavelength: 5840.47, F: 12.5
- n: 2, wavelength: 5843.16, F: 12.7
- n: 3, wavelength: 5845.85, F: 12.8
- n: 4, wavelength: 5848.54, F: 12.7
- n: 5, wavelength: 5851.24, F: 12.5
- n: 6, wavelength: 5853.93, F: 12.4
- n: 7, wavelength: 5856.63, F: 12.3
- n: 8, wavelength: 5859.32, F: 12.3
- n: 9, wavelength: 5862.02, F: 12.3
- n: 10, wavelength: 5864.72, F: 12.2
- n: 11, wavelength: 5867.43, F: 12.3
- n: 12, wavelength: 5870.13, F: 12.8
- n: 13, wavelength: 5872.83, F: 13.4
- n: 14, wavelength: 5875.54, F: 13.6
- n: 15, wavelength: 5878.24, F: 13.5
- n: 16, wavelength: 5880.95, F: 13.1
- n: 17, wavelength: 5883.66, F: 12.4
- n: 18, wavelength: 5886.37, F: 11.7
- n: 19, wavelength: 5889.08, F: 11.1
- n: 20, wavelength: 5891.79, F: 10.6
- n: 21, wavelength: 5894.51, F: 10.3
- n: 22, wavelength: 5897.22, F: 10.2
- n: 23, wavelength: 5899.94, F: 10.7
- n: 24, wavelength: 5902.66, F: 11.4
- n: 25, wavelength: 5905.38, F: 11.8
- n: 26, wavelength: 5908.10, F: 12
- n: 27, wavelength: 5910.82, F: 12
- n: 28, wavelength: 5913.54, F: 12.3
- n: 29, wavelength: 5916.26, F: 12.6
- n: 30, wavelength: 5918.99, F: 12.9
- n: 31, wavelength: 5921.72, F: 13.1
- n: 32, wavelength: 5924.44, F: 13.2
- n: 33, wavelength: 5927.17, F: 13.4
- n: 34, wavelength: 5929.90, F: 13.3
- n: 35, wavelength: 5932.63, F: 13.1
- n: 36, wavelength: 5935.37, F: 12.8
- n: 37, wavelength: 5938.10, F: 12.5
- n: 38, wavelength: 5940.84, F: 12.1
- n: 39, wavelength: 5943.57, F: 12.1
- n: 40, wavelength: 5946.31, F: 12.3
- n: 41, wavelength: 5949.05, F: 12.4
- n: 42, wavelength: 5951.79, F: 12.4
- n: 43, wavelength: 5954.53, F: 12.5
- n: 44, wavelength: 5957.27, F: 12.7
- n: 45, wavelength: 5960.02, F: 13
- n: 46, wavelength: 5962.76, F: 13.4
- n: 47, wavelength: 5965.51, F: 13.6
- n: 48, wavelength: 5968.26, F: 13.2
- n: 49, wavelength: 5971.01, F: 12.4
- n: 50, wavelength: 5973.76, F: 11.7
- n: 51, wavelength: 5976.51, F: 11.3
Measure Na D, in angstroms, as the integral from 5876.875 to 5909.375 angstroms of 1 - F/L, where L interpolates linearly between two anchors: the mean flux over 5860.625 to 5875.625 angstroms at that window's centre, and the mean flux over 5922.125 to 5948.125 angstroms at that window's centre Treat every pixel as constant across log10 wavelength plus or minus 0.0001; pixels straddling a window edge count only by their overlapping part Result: 2.9 angstroms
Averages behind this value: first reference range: 12.7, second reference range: 12.8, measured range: 11.6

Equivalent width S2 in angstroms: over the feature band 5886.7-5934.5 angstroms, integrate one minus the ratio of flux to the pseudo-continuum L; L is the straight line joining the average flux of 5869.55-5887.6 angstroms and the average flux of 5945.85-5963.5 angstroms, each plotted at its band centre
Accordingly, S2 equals 3.05 angstroms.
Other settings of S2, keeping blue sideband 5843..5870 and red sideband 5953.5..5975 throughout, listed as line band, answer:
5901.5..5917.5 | 0.8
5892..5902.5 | 1.7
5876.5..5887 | -0.2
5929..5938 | -0.2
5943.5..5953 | 0.3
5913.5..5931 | -0.5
